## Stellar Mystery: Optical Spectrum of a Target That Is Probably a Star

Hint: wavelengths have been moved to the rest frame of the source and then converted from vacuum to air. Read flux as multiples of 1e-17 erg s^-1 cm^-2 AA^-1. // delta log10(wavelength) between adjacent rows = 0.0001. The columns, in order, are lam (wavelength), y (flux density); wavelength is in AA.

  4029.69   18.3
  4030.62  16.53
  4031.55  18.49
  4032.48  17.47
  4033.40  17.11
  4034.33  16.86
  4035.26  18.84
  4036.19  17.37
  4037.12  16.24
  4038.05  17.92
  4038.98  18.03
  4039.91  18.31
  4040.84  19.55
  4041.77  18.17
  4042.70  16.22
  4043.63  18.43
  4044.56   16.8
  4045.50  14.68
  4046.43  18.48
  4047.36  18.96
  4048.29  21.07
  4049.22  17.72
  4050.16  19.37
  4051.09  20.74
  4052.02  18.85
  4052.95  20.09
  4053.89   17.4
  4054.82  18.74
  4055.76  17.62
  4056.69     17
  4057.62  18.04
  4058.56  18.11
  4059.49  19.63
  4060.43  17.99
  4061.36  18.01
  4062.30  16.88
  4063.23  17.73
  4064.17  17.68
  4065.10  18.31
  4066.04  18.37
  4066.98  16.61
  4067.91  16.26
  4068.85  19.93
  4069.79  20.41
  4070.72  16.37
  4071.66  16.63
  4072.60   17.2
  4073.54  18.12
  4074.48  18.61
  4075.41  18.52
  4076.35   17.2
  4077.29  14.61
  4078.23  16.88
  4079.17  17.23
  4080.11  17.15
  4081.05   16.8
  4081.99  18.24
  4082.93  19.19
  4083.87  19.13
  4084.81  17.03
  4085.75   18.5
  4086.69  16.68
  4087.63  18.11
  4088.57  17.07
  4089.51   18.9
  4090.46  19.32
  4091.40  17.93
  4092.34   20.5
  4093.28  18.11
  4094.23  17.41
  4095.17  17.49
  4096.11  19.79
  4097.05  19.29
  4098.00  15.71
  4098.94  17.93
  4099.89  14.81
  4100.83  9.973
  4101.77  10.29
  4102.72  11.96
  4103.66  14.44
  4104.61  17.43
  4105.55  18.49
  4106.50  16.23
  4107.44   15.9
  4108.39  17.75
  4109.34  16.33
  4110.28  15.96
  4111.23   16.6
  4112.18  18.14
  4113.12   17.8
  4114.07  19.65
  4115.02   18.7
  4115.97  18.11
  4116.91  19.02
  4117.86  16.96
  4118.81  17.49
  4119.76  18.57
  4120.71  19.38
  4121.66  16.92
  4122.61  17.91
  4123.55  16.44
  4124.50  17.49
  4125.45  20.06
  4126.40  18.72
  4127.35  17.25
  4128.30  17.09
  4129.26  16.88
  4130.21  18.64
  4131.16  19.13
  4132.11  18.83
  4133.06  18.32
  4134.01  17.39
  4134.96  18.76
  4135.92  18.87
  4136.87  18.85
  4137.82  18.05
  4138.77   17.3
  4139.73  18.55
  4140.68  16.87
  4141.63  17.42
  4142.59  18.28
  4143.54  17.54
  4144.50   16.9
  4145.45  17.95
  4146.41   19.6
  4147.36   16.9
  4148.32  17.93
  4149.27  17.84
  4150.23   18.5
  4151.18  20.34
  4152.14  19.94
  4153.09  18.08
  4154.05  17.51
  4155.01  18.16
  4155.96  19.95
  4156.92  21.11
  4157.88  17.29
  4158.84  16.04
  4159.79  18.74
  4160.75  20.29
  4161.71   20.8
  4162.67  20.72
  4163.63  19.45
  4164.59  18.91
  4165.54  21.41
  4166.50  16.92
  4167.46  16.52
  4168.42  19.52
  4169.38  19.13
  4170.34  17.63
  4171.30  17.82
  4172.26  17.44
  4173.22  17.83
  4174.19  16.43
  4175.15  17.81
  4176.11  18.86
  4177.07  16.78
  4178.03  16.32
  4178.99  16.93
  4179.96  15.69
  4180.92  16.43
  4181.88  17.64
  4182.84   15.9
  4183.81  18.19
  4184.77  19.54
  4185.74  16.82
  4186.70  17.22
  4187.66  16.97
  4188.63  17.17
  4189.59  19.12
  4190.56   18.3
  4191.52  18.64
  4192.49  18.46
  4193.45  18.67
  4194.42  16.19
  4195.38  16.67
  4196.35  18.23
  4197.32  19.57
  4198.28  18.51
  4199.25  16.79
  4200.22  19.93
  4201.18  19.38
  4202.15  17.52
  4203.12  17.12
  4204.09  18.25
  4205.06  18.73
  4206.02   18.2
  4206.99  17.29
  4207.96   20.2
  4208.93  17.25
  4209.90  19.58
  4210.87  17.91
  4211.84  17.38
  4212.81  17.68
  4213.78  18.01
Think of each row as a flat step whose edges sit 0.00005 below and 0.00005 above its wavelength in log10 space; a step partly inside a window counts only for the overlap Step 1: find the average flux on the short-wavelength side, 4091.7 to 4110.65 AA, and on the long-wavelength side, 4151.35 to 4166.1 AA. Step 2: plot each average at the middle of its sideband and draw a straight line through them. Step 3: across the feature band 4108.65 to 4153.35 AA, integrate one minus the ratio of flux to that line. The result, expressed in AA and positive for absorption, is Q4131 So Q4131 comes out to -0.6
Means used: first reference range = 16.3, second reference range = 19.2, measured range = 18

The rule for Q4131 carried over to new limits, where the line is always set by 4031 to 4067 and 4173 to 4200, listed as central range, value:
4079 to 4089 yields 0.1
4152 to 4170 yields -1.3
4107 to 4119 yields 0.2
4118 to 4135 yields -0.2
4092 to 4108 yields 1.5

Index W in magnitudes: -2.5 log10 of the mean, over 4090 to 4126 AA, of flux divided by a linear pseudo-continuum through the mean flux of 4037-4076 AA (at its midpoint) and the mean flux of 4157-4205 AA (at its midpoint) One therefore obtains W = 0.056 mag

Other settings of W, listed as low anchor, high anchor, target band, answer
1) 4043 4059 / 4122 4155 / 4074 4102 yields 0.05 mag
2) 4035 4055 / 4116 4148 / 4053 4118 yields 0.04 mag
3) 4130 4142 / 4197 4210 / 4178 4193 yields 0.05 mag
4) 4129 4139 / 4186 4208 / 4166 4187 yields 0.05 mag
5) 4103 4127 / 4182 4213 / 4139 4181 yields -0.02 mag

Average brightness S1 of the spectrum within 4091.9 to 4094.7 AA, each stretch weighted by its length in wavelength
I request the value 18.6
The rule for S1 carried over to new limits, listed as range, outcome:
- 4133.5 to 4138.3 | 18.4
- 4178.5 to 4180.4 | 16.3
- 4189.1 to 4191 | 18.7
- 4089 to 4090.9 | 19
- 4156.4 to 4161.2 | 18.7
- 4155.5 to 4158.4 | 19.3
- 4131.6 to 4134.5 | 18.2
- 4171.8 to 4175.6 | 17.3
